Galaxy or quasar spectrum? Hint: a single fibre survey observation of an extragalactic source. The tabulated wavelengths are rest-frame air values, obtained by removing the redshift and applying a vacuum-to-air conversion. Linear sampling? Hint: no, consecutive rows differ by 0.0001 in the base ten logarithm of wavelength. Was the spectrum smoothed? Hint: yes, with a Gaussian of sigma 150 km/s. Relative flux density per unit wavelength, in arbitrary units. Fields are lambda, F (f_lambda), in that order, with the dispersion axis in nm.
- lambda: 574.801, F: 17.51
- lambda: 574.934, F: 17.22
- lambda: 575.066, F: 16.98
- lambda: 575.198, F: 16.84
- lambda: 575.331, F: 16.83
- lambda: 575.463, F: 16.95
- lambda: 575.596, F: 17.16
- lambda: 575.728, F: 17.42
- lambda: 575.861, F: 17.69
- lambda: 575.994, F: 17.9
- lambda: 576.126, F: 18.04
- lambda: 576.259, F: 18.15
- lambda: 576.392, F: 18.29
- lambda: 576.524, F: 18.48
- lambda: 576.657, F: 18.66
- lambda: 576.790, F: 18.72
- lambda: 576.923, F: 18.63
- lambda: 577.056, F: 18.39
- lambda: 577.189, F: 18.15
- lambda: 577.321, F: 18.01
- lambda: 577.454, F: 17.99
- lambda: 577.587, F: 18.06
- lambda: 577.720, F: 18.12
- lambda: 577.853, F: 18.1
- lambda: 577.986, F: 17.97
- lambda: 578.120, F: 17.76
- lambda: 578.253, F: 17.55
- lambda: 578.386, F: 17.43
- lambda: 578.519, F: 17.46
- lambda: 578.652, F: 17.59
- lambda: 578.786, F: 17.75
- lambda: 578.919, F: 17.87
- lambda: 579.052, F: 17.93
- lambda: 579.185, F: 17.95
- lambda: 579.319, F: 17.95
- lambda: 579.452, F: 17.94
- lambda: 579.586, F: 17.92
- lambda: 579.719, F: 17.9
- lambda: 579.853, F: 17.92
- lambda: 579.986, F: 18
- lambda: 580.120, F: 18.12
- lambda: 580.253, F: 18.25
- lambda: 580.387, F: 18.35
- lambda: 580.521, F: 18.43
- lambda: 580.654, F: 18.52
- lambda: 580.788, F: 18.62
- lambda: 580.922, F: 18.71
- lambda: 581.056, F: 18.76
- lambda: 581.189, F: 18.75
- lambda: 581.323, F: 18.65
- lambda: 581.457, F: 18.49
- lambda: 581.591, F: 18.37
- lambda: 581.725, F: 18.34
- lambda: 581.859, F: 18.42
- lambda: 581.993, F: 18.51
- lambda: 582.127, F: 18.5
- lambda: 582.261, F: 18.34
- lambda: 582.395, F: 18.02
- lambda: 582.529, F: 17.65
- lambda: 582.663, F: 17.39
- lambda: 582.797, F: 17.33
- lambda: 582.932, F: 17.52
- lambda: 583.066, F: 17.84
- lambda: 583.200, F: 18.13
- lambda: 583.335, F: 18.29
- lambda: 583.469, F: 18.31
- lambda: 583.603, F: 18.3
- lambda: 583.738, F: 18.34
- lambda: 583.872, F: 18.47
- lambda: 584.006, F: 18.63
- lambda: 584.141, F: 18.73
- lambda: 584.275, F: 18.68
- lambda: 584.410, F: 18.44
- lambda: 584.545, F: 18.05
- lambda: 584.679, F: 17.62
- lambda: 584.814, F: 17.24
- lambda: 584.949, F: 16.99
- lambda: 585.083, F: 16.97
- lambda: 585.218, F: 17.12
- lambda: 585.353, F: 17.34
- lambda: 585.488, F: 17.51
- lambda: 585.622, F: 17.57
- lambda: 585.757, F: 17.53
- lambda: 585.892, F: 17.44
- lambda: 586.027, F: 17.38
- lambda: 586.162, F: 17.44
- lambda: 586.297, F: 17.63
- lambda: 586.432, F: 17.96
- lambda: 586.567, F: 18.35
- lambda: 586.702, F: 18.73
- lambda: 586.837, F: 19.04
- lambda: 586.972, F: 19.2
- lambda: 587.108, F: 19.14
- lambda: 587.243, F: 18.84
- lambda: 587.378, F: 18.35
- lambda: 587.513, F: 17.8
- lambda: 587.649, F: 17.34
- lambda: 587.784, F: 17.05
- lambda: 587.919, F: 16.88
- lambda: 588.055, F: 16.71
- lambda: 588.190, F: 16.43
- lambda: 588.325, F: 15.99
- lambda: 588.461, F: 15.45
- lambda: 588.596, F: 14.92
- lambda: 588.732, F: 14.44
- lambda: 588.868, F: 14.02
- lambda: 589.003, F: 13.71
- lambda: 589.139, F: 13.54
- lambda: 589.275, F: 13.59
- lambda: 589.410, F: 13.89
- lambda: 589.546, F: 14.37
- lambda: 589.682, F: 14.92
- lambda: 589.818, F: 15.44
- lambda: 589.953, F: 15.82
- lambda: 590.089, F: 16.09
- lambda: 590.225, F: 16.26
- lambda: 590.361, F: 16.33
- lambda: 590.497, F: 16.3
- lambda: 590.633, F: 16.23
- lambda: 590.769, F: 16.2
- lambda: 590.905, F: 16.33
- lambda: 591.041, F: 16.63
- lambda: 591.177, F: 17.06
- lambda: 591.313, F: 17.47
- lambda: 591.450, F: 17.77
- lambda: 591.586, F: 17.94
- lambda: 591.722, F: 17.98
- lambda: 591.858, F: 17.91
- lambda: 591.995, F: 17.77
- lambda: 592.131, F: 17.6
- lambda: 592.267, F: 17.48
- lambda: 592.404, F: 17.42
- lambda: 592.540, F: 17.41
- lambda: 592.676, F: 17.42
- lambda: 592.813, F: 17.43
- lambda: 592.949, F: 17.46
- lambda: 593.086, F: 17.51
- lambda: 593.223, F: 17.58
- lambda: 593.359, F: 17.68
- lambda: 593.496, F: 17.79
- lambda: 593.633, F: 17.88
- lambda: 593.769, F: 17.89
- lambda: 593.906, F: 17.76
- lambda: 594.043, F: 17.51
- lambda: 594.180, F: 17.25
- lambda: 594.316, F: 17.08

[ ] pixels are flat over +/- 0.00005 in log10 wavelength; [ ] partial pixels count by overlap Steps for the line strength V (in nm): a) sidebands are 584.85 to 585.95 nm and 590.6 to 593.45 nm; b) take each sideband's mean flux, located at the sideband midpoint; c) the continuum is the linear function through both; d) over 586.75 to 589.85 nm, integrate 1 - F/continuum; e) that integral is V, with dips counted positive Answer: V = 0.211 nm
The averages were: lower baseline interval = 17.3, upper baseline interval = 17.4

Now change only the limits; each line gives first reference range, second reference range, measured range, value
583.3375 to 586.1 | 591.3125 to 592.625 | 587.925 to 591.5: 0.43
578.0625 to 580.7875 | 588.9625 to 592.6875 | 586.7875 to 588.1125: -0.10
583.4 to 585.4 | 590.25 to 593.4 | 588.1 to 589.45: 0.22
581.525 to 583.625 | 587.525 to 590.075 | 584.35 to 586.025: -0.06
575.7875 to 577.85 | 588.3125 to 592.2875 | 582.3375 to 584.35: -0.12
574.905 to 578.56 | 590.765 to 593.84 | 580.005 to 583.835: -0.12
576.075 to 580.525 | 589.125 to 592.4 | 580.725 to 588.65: -0.32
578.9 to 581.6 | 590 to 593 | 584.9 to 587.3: -0.03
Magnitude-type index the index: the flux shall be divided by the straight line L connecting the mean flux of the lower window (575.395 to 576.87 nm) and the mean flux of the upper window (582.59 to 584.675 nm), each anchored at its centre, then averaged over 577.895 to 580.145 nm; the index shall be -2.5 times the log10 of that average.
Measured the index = 0.01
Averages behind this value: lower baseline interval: 18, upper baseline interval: 18.1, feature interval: 17.8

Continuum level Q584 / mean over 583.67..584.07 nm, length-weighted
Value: 18.5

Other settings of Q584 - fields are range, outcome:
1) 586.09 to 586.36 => 17.5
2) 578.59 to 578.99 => 17.7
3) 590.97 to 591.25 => 16.9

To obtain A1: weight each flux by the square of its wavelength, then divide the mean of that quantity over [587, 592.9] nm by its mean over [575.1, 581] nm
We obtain 1.0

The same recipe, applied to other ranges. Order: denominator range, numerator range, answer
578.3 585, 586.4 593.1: 0.95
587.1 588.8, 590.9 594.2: 1.06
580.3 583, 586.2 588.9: 0.96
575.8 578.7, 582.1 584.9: 1.02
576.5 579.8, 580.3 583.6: 1.03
